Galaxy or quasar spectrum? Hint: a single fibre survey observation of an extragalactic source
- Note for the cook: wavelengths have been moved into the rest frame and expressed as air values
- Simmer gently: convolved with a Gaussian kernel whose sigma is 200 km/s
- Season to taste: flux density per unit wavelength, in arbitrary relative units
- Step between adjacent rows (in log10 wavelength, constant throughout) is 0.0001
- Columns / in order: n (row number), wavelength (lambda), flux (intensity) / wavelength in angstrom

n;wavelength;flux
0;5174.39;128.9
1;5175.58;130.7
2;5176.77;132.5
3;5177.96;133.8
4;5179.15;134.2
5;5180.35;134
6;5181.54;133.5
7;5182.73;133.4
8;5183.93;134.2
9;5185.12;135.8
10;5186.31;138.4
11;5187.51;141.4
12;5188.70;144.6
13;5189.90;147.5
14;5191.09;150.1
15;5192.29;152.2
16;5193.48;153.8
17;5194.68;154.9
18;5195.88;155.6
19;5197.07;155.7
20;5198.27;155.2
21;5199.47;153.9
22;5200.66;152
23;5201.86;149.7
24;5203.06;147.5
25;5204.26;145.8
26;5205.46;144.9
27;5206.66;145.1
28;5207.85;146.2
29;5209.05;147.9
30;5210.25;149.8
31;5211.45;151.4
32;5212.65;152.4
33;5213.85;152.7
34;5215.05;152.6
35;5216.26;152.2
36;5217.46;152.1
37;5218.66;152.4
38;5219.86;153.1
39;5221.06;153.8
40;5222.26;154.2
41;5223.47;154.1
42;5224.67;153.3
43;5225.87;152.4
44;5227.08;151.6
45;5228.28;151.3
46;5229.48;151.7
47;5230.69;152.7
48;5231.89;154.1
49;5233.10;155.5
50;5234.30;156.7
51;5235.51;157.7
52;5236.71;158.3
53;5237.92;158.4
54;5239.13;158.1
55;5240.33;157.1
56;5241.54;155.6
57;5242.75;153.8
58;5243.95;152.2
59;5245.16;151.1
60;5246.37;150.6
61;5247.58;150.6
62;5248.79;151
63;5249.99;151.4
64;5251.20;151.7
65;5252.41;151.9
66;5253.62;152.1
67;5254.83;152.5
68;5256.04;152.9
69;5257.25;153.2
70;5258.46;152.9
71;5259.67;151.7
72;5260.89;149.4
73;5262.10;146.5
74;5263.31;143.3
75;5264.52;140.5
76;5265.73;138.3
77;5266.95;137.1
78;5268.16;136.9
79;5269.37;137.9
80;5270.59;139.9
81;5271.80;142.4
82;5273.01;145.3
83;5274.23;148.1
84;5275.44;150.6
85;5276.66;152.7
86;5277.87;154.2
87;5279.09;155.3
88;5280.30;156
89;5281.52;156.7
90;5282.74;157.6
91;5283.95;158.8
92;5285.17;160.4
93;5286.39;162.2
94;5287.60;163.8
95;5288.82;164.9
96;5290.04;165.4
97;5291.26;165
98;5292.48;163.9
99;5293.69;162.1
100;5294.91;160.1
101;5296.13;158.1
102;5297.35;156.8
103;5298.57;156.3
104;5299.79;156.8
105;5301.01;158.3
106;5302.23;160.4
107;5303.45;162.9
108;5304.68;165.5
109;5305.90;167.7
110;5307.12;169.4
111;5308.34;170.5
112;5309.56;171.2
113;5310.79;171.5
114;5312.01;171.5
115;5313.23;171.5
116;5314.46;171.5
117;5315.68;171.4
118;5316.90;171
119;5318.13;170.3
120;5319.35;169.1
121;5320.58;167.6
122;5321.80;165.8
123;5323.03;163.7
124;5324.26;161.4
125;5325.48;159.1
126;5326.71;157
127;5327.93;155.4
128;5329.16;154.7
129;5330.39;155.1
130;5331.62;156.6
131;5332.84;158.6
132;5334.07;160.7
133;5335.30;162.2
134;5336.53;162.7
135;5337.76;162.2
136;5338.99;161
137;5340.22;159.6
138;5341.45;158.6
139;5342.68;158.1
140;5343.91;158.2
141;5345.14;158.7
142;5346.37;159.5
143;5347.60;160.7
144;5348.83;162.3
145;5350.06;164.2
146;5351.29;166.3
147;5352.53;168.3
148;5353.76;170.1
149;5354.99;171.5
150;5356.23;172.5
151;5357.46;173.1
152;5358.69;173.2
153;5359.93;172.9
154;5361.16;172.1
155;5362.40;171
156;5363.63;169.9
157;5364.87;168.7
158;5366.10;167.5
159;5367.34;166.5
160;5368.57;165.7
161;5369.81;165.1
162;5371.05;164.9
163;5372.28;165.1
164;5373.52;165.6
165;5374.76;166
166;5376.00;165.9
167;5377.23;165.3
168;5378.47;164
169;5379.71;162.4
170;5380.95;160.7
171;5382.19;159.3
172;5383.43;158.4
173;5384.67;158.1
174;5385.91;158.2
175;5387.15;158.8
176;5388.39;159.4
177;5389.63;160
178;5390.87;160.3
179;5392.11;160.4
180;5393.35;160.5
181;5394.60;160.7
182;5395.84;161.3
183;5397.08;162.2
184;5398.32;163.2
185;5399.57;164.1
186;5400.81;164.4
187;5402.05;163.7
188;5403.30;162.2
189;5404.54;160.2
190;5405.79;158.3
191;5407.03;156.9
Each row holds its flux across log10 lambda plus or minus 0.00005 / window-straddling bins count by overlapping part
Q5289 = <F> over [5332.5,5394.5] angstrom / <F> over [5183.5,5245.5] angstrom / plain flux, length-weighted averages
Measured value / 1.1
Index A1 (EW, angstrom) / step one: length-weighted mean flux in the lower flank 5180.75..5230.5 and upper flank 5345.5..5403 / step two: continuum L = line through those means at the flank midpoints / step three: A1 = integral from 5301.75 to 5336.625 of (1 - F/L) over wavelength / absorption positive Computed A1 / -1.1 angstrom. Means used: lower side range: 149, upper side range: 165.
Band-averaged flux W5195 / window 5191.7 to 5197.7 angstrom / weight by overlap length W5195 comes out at 154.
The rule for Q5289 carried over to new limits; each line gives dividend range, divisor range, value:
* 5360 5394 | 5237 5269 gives 1.09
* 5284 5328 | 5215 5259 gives 1.07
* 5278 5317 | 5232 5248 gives 1.05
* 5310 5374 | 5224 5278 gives 1.10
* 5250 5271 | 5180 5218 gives 0.99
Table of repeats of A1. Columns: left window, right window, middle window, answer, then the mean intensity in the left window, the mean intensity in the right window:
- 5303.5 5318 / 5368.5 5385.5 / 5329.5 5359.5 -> 0.6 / 170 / 163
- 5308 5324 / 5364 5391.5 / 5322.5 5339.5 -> 0.9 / 169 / 163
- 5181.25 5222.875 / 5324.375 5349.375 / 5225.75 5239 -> -0.3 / 149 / 159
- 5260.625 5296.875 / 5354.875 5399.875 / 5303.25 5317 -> -1.2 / 153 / 165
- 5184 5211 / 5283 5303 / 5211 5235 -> -0.2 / 148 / 161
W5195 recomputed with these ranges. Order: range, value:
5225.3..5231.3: 152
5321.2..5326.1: 162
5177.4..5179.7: 134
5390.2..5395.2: 160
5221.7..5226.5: 153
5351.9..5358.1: 171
